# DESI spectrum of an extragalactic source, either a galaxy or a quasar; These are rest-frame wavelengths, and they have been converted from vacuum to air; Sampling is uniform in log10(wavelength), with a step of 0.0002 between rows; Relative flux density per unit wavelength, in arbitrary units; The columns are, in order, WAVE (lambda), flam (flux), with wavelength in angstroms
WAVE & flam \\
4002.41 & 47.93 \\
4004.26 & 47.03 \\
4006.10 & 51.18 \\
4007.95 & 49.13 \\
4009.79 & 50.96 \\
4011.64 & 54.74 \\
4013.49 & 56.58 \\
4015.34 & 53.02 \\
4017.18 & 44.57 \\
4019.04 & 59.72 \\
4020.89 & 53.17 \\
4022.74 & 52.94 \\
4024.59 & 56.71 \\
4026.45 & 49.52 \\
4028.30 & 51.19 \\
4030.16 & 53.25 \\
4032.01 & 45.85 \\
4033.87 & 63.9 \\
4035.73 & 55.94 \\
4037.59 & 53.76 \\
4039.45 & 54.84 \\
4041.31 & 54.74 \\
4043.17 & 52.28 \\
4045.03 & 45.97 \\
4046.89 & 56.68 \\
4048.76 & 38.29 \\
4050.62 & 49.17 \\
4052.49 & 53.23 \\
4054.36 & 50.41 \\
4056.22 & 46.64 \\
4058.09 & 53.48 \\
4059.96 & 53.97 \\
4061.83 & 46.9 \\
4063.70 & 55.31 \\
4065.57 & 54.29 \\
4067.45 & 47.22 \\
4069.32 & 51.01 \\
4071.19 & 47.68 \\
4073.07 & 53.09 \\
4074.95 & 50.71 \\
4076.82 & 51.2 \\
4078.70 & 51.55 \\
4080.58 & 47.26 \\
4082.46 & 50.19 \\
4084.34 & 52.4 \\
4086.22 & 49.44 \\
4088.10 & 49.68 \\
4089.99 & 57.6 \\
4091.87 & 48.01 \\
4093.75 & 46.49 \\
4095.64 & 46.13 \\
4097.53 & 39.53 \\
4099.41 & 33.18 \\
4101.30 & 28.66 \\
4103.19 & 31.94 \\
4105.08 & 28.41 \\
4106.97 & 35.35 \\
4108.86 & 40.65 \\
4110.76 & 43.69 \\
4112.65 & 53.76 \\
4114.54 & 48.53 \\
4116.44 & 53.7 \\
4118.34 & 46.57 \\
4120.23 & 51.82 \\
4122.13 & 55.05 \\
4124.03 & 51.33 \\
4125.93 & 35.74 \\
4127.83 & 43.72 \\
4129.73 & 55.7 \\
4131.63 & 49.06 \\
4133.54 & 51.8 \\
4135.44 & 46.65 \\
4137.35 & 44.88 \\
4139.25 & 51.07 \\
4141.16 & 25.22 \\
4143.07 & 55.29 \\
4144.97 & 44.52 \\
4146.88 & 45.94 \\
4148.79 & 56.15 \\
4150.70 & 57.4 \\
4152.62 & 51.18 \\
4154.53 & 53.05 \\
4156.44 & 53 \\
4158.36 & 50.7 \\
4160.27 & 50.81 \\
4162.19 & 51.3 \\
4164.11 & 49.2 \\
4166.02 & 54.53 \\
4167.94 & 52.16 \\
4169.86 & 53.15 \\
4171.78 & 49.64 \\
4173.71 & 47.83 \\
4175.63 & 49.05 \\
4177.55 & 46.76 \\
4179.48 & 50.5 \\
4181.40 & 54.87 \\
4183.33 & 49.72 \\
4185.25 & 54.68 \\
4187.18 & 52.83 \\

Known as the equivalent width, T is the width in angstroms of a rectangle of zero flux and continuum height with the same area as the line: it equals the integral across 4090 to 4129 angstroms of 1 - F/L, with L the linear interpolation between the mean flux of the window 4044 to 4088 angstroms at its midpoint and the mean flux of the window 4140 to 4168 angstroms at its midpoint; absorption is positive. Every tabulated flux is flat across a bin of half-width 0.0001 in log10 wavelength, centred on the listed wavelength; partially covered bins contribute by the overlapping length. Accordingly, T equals 5.12 angstroms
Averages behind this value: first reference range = 50.3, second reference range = 50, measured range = 43.5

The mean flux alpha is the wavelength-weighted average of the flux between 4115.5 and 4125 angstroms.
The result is 51.7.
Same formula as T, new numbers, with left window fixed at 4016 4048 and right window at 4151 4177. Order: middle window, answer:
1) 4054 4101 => 3.1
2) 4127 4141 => 1.1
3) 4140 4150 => 1.1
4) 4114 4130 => 0.9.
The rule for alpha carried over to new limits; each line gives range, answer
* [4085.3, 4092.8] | 51.2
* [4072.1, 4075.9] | 51.8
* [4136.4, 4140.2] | 48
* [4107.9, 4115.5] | 46.6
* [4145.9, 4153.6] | 52.6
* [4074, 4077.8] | 51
